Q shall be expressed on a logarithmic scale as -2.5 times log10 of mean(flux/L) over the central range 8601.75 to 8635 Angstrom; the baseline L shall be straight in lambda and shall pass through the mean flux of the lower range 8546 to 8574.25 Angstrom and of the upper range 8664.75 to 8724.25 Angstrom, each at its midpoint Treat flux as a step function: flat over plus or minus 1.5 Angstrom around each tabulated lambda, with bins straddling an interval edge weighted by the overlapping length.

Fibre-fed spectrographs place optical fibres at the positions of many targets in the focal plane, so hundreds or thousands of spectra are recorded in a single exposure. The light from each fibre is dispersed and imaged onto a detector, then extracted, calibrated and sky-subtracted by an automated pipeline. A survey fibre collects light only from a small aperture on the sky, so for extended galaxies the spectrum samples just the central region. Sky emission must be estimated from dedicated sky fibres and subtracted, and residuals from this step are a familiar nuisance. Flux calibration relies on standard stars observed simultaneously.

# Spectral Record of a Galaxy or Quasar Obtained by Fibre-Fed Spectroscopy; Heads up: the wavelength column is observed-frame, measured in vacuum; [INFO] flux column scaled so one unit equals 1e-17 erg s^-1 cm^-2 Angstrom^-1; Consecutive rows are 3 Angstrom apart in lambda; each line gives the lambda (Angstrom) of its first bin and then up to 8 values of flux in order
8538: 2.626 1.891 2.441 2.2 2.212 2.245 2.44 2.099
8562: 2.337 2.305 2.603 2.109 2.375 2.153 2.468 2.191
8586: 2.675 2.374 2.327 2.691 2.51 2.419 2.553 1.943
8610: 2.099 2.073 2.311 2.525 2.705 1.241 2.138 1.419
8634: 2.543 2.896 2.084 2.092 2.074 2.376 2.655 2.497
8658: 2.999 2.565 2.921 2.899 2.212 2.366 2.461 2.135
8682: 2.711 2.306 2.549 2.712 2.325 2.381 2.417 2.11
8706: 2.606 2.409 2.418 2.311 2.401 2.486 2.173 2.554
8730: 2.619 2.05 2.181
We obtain 0.10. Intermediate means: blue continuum 2.29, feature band 2.14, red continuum 2.43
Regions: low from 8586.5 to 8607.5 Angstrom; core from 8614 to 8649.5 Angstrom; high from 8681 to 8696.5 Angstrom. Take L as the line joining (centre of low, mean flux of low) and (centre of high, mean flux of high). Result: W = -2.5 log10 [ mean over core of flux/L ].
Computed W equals 0.13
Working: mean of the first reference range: 2.44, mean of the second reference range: 2.51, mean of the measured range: 2.19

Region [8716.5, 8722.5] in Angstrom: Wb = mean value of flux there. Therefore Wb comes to 2.44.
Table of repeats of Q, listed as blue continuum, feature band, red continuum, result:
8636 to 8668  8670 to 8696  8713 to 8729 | 0.02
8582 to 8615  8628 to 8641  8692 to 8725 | 0.06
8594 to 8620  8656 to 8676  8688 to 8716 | -0.11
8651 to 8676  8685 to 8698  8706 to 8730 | 0.02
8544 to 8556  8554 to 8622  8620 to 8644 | -0.06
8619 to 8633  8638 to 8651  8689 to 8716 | -0.06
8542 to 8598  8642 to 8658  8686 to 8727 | -0.01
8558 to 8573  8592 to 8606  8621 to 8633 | -0.21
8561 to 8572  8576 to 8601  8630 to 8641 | -0.05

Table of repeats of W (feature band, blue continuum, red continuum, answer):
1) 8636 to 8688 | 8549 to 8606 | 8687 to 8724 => -0.04 mag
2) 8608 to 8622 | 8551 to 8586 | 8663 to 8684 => 0.05 mag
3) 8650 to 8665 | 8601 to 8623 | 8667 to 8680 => -0.15 mag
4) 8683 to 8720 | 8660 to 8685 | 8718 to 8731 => 0.03 mag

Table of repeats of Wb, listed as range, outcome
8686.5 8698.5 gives 2.49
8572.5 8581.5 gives 2.33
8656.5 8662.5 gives 2.78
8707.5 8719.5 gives 2.38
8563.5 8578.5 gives 2.31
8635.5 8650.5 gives 2.3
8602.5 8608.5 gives 2.25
